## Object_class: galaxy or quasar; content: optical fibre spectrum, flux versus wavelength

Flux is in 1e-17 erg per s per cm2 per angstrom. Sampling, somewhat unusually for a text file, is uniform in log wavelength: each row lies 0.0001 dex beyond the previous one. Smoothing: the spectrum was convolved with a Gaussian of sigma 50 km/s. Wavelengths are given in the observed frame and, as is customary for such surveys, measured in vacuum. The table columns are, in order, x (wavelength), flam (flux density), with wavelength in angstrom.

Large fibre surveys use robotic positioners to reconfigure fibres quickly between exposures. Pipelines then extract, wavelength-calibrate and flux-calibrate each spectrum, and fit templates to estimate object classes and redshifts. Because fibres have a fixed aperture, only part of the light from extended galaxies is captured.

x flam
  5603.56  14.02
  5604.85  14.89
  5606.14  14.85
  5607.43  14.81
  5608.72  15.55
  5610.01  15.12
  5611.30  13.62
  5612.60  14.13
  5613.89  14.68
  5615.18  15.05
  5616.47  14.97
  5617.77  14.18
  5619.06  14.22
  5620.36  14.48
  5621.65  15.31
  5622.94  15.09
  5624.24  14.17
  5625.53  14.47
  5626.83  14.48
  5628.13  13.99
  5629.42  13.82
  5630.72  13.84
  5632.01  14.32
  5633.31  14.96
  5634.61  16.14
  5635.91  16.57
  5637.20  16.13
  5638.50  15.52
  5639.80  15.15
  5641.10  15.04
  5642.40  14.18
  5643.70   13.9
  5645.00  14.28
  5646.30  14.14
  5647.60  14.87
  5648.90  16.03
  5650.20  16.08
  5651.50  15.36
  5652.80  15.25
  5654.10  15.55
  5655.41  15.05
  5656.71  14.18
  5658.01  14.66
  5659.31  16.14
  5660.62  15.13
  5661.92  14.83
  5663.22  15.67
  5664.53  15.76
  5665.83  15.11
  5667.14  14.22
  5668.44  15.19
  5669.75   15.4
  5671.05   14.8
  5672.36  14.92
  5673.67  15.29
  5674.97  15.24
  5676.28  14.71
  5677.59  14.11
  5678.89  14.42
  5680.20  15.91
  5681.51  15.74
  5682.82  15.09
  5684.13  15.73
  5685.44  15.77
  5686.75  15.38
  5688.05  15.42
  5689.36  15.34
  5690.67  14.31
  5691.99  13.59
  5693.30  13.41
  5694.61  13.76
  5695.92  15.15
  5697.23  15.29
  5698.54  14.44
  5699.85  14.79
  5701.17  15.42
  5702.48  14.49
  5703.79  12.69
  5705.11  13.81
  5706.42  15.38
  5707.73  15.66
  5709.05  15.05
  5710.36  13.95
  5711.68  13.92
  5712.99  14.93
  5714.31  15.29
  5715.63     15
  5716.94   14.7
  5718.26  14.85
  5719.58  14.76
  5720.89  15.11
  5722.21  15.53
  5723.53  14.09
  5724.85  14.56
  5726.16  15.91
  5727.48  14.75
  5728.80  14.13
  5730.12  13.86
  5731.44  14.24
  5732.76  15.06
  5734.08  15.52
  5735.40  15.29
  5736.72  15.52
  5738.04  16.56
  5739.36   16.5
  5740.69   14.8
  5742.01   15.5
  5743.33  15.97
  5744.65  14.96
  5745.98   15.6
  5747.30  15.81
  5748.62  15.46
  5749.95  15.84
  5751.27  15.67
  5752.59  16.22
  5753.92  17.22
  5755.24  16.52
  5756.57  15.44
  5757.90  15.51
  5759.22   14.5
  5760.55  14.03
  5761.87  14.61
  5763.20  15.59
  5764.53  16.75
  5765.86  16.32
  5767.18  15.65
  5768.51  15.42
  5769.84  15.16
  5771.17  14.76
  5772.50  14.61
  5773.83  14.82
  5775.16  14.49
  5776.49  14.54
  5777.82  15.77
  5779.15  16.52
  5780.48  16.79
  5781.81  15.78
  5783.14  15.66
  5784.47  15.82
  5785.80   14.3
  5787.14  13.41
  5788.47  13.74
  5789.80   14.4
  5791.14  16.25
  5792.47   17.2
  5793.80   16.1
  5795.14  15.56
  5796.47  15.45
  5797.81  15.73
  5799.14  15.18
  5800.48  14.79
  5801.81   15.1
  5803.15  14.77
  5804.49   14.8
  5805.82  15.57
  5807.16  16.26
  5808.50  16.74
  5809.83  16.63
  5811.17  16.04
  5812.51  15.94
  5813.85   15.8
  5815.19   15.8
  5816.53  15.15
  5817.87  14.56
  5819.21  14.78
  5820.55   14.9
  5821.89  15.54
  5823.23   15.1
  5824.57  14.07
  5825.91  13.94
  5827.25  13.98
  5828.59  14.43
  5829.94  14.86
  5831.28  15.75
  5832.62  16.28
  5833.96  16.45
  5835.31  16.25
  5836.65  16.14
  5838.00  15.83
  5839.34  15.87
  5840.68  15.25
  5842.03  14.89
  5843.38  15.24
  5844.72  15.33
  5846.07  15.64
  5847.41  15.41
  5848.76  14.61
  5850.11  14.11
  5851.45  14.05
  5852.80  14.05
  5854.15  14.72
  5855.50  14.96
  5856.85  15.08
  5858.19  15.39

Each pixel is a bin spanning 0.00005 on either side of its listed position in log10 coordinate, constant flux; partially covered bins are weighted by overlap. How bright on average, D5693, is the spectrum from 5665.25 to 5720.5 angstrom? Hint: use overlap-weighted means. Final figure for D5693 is 14.8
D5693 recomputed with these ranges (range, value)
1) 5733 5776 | 15.5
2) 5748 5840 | 15.4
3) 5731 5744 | 15.5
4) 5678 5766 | 15.1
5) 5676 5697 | 14.9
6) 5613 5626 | 14.7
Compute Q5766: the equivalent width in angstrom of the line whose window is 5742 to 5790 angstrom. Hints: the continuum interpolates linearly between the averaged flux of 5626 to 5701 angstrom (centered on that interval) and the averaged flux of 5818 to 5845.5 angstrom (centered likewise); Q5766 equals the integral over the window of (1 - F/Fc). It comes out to -0.8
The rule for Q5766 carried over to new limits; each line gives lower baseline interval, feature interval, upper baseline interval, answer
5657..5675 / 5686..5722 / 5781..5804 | 1.20 angstrom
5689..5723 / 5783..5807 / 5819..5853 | -0.41 angstrom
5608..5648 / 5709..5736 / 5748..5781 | 0.88 angstrom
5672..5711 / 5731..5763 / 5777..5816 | -0.65 angstrom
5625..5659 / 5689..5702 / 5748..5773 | 0.58 angstrom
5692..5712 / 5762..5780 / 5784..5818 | -0.31 angstrom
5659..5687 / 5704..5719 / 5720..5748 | 0.48 angstrom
